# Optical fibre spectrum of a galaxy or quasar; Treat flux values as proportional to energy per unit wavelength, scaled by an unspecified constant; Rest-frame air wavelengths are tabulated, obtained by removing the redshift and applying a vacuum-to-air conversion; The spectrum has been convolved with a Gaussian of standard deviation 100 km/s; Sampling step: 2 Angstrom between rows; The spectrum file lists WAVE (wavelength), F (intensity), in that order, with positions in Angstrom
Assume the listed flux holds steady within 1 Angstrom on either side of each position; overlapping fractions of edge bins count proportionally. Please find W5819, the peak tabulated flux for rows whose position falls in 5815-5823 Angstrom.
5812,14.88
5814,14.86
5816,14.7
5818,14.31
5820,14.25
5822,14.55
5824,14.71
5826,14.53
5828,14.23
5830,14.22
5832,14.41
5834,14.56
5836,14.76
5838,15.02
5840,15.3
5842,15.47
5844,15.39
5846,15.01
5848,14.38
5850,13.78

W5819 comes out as 14.7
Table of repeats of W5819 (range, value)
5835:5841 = 15.3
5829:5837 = 14.76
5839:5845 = 15.47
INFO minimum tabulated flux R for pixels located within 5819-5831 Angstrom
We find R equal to 14.22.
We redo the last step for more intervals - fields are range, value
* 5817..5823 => 14.25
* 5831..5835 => 14.41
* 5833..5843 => 14.56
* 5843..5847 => 15.01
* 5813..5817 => 14.7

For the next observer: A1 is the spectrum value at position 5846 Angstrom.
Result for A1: 15.01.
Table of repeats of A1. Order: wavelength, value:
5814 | 14.86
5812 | 14.88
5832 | 14.41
